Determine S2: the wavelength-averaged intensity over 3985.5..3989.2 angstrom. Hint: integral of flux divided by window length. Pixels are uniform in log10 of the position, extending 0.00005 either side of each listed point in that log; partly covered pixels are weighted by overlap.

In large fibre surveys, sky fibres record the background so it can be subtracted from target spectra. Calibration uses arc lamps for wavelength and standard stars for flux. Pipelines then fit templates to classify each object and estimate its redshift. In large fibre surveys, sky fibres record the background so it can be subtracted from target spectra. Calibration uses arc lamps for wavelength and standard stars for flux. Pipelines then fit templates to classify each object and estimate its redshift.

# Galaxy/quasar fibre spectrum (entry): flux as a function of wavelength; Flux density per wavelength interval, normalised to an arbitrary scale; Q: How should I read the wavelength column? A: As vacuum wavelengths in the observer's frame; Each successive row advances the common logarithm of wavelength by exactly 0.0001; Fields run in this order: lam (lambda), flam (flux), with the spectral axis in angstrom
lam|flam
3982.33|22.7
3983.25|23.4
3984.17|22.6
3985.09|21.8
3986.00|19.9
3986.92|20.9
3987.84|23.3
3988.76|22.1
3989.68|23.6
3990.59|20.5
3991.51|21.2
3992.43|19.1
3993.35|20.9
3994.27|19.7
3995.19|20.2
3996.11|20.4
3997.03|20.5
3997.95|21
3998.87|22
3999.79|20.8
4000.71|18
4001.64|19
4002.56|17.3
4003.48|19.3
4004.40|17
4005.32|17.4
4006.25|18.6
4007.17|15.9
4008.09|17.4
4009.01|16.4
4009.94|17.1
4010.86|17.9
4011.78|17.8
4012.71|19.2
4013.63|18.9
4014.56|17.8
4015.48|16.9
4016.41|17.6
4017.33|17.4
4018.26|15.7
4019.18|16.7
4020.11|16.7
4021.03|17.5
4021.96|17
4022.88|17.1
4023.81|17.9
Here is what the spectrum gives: 21.6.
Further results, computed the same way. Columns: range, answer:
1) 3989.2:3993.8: 21.1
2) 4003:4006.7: 18.1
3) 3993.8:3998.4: 20.4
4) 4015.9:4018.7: 16.9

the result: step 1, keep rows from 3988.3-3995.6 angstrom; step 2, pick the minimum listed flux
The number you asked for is 19.1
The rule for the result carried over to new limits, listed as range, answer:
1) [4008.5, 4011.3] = 16.4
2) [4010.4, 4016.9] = 16.9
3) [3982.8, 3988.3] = 19.9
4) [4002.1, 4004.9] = 17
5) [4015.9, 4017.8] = 17.4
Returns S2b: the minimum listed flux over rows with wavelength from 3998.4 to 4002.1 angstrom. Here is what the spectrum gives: 18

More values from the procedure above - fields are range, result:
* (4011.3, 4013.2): 17.8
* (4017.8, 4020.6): 15.7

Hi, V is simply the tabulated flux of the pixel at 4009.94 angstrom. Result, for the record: 17.1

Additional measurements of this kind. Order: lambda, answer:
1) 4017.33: 17.4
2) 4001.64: 19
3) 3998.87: 22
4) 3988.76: 22.1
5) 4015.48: 16.9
